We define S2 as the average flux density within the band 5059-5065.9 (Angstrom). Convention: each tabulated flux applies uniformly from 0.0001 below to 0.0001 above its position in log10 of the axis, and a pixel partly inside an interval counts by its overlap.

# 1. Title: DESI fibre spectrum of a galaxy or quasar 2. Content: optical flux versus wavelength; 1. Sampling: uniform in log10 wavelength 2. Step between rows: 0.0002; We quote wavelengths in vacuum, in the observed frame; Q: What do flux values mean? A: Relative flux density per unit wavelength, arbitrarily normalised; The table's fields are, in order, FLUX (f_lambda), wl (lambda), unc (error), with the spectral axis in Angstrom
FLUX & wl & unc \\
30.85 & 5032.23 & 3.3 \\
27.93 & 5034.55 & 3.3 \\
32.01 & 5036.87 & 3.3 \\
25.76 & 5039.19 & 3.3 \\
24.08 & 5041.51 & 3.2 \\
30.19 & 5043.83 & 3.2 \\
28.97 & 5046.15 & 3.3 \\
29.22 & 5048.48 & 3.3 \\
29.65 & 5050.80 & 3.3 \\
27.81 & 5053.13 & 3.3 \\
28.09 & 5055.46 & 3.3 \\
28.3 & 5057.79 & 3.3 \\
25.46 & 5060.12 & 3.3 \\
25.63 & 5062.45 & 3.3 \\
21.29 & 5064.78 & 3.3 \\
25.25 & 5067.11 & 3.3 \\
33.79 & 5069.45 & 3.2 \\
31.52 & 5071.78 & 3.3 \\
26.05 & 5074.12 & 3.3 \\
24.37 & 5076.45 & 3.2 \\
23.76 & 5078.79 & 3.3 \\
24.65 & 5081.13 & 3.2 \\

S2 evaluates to 24.1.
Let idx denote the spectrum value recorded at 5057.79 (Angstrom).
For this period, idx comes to 28.3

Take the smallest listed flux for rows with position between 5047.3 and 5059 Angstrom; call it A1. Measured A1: 27.81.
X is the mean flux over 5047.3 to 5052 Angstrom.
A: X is 29.4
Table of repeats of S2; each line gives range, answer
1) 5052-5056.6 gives 27.9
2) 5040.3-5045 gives 27.2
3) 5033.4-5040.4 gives 28.5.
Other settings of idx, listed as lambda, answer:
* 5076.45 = 24.37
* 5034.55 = 27.93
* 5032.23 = 30.85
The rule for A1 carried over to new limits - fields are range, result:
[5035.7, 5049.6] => 24.08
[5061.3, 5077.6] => 21.29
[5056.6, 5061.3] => 25.46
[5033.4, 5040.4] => 25.76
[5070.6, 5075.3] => 26.05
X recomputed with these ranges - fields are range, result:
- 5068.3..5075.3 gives 30.5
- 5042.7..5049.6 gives 29.4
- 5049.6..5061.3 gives 27.9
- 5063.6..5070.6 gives 26.8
